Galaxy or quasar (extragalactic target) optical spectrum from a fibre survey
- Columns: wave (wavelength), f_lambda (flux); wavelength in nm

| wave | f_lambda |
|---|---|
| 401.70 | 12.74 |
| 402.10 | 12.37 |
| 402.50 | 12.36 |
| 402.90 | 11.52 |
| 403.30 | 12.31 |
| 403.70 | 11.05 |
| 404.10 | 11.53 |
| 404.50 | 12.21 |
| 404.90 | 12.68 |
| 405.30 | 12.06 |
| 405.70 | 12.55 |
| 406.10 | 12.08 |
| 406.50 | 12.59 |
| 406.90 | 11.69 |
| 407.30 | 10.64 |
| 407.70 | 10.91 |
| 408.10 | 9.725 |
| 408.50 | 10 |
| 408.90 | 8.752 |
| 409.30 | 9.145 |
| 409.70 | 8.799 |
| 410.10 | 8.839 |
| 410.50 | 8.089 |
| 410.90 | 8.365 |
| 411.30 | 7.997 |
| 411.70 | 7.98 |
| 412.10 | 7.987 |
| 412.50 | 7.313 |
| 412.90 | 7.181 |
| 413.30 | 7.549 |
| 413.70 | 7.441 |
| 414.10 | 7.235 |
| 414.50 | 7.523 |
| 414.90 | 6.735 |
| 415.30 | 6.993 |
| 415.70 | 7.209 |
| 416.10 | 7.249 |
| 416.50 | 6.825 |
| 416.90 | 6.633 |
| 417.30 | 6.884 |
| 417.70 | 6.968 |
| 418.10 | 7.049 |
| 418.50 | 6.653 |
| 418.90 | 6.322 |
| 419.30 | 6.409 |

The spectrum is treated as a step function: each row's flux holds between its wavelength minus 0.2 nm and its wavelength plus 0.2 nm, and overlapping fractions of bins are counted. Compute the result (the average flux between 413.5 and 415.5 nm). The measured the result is 7.19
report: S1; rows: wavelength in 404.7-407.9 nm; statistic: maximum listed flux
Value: 12.68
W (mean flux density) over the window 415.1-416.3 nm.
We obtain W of 7.15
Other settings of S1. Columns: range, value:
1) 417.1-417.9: 6.968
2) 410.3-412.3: 8.365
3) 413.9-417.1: 7.523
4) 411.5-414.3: 7.987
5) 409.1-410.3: 9.145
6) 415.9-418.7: 7.249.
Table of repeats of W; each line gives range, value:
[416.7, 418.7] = 6.84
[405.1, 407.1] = 12.2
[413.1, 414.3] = 7.41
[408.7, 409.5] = 8.95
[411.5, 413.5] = 7.6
